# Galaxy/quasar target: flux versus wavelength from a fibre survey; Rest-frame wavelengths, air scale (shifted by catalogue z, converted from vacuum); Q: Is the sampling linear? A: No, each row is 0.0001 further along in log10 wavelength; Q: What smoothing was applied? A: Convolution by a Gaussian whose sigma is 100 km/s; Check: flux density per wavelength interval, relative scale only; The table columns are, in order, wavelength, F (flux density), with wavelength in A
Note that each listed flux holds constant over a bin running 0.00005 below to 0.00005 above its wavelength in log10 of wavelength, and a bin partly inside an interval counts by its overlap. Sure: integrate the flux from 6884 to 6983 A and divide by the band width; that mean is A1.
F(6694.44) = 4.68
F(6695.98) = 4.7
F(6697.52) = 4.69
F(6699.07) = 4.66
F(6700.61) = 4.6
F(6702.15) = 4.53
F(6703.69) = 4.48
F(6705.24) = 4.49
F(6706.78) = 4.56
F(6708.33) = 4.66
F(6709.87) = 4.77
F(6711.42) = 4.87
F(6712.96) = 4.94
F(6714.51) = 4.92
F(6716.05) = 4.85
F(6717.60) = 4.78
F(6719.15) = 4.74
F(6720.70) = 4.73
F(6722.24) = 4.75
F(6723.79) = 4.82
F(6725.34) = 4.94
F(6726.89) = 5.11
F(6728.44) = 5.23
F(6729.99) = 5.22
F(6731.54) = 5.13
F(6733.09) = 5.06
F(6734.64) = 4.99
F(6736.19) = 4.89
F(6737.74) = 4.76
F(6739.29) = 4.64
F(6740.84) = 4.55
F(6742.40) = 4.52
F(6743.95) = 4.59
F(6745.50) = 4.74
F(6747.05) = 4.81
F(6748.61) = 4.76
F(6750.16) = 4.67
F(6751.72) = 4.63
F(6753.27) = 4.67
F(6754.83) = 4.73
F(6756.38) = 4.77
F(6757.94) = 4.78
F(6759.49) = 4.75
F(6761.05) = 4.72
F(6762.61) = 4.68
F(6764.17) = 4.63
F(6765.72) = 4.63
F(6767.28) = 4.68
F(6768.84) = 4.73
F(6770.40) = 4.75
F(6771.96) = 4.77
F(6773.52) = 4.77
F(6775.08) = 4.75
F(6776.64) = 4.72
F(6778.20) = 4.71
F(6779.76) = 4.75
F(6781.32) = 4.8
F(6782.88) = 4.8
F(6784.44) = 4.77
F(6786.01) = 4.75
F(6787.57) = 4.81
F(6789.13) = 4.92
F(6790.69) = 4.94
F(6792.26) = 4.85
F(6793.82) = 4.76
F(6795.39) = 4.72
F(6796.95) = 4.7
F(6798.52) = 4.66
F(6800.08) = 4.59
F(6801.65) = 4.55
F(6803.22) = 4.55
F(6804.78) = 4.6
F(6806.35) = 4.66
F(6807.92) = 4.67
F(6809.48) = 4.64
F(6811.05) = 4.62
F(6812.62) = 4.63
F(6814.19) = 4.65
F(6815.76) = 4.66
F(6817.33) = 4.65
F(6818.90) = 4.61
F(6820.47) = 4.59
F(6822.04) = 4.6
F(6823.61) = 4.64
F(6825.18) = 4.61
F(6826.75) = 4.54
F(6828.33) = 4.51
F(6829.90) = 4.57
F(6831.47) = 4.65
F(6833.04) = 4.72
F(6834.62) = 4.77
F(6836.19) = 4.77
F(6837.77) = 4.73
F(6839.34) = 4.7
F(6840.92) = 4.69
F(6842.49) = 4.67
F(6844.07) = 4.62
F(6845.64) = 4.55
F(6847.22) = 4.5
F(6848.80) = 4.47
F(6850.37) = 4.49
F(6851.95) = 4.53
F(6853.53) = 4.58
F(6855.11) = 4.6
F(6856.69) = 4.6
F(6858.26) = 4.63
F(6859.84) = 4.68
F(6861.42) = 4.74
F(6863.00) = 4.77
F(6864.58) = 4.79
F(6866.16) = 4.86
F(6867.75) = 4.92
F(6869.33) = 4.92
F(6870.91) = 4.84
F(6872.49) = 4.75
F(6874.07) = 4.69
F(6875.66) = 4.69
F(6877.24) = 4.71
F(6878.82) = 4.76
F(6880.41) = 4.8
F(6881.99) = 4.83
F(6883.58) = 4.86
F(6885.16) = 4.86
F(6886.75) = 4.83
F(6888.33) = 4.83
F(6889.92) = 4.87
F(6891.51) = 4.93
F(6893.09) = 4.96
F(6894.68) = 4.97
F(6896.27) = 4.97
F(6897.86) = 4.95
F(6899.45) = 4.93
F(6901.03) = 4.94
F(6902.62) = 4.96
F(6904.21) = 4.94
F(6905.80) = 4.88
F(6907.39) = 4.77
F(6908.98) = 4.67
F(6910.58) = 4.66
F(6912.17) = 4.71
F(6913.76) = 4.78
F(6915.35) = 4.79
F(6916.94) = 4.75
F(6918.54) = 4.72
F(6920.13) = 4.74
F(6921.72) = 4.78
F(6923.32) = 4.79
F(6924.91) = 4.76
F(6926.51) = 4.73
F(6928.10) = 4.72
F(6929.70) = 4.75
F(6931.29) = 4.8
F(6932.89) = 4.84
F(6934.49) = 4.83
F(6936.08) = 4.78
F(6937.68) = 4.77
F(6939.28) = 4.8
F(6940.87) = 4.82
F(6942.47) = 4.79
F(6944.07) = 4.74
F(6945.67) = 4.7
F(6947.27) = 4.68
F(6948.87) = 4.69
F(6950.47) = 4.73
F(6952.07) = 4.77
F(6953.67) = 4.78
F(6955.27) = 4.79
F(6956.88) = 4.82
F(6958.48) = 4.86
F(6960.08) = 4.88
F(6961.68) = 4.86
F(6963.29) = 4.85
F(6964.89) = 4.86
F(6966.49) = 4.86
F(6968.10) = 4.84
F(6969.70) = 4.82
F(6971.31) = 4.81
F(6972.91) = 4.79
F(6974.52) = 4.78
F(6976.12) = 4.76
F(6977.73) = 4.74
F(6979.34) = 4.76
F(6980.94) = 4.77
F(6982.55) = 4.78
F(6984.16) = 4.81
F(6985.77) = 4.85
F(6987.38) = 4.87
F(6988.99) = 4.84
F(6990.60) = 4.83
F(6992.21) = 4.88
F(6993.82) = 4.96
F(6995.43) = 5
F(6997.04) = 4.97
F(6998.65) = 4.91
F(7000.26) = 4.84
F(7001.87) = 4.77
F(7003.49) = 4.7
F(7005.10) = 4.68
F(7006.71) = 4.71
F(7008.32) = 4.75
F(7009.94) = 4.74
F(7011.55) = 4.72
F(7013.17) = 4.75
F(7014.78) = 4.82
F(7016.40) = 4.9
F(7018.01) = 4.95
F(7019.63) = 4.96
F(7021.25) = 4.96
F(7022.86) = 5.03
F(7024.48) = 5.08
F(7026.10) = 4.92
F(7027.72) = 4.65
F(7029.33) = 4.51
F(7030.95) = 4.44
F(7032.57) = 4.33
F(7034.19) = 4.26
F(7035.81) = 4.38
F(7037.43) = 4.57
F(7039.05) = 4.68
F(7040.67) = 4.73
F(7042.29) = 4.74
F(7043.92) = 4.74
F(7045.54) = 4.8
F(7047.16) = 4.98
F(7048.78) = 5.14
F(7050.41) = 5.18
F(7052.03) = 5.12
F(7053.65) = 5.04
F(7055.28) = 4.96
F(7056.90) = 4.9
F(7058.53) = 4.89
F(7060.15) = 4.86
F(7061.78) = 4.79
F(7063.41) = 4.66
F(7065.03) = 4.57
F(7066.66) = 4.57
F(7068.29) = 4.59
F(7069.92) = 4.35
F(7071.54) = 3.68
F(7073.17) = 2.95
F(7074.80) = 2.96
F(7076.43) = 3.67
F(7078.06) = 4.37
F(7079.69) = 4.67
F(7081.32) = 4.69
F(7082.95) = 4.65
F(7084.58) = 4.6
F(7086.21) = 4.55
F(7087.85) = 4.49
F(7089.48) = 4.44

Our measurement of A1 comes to 4.81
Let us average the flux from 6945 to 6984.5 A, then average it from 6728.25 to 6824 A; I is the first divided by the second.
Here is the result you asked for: 1.01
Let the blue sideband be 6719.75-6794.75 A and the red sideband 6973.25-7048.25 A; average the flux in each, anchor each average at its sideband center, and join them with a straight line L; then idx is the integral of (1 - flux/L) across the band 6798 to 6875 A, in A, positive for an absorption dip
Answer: 2.1 A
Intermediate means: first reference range 4.79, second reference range 4.78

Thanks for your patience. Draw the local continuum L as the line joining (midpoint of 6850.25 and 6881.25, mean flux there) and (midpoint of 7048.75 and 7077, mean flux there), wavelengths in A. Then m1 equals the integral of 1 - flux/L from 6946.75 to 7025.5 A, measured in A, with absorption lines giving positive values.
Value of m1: -4.4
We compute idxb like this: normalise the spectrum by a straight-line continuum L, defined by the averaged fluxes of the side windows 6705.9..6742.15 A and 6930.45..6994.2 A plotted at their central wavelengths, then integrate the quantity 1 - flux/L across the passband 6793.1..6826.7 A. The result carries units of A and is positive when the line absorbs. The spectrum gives 1.4 A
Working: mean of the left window 4.86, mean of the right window 4.8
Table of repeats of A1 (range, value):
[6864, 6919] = 4.83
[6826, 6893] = 4.71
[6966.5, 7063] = 4.81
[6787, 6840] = 4.67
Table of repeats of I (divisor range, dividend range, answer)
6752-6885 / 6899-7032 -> 1.02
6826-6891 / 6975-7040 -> 1.01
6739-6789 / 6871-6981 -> 1.02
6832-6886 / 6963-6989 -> 1.02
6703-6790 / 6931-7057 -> 1.01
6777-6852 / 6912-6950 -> 1.02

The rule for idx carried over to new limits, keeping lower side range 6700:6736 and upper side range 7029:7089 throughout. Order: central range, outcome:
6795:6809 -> 0.39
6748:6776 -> 0.48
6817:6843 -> 0.50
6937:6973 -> -1.29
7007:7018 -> -0.50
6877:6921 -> -1.47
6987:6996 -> -0.58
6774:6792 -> -0.05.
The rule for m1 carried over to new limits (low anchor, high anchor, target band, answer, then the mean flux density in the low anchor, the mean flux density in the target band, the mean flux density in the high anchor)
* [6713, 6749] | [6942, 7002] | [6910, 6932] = 0.34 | 4.85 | 4.75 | 4.82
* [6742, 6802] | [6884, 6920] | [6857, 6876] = 0.17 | 4.73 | 4.77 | 4.85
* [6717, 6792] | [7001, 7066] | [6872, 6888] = 0.02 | 4.79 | 4.78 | 4.78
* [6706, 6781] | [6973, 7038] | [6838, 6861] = 0.87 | 4.78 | 4.6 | 4.77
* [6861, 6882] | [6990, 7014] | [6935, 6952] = 0.18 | 4.79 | 4.75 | 4.82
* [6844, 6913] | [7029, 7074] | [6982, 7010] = -0.96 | 4.77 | 4.83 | 4.62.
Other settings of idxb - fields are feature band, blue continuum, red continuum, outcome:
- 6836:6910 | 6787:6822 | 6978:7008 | -0.5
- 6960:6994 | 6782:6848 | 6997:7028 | -0.1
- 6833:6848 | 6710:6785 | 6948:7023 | 0.4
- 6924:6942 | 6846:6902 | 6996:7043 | -0.1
